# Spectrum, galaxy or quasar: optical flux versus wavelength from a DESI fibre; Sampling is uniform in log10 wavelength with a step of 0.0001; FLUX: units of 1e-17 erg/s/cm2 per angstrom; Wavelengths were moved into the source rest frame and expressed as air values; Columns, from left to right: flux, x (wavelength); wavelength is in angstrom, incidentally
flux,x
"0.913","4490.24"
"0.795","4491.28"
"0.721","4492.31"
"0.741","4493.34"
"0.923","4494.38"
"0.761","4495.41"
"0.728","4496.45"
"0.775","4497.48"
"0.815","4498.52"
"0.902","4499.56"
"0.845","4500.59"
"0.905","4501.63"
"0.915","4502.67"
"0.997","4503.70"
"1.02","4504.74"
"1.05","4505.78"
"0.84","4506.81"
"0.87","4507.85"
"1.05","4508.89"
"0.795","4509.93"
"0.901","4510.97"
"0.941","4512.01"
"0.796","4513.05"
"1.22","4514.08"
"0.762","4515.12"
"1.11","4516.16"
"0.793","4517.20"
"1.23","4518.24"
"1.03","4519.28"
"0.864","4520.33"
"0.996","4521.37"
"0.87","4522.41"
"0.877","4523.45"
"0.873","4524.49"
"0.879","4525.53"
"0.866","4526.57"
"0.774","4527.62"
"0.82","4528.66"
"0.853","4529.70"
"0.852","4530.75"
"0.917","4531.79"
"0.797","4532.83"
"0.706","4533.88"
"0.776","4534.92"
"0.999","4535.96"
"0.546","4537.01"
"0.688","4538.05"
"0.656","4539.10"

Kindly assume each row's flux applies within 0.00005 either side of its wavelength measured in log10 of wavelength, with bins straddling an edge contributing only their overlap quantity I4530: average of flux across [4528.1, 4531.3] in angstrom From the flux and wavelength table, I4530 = 0.842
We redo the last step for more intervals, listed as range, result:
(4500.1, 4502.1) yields 0.873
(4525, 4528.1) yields 0.84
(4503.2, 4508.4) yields 0.955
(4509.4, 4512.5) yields 0.878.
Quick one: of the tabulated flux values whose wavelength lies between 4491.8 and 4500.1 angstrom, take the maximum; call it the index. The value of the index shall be 0.923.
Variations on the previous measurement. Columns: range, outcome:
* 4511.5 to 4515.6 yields 1.22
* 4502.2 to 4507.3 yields 1.05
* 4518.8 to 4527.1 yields 1.03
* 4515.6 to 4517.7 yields 1.11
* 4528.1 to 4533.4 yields 0.917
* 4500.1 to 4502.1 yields 0.905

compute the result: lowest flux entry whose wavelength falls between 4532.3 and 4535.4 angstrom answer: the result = 0.706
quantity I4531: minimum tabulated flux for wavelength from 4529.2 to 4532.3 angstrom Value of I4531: 0.852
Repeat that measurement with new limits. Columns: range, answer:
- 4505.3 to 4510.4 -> 0.795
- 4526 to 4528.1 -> 0.774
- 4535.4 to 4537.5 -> 0.546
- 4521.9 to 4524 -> 0.87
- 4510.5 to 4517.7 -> 0.762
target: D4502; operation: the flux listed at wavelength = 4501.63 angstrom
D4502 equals 0.905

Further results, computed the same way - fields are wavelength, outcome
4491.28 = 0.795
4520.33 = 0.864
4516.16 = 1.11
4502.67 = 0.915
